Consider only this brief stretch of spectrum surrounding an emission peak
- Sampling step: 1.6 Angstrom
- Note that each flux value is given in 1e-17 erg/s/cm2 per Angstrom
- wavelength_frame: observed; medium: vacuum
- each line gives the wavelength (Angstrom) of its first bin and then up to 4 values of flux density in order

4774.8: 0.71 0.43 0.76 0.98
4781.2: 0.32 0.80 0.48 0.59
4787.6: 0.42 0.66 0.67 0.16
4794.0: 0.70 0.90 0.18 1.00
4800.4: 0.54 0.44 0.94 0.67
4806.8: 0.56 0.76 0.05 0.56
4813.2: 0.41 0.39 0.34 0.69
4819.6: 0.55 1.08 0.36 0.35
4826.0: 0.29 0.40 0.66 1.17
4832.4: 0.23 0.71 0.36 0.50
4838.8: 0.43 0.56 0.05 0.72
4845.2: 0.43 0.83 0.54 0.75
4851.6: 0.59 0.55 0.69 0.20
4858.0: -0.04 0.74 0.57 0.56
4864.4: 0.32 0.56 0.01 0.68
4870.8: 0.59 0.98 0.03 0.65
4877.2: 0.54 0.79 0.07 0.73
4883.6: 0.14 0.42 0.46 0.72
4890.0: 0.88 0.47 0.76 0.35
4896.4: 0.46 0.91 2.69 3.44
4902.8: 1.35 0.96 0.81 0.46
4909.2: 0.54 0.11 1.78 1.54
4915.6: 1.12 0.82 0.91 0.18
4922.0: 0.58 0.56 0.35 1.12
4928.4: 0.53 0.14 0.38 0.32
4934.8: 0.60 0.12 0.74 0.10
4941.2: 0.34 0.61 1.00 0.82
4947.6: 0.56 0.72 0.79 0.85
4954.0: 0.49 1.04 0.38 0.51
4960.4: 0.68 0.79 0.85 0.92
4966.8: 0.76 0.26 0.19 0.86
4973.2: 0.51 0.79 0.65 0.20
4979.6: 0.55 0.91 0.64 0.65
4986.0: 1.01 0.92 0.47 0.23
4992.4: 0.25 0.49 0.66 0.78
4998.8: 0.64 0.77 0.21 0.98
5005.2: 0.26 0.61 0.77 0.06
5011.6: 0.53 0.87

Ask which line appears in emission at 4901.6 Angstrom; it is Mg II 2798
